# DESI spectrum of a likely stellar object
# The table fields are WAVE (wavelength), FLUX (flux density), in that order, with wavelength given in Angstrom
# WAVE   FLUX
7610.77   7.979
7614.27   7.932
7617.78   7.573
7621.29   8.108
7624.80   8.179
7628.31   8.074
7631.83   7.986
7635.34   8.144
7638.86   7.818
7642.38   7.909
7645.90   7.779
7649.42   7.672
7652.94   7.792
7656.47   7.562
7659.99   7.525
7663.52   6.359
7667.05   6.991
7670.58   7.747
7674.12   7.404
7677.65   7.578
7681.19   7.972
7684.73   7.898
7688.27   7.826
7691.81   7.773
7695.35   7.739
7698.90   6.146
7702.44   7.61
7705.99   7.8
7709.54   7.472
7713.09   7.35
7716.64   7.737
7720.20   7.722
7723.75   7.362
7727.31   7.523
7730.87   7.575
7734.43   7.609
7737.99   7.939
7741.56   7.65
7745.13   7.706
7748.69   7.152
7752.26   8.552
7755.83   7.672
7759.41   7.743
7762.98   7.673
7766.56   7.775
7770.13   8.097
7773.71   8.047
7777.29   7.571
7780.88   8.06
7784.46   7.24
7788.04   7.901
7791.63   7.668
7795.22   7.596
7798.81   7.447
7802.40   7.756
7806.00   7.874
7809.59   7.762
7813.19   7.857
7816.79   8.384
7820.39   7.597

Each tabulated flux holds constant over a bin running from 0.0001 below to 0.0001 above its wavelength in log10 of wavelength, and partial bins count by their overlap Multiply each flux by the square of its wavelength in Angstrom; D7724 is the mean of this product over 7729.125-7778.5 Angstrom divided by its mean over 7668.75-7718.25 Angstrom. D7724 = 1.0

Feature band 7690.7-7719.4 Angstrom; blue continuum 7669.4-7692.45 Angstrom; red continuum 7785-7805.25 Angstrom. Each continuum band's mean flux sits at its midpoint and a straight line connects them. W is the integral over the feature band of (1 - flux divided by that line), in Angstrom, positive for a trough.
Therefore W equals 1.0 Angstrom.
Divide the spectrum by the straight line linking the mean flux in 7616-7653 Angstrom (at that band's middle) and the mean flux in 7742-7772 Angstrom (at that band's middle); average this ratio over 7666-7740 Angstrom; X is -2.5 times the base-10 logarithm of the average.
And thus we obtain 0.04 mag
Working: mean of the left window 7.92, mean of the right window 7.79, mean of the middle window 7.57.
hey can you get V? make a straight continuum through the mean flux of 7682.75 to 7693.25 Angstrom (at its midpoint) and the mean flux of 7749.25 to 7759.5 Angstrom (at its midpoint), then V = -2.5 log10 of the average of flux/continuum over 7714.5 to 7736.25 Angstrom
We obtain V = 0.04 mag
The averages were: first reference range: 7.84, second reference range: 7.92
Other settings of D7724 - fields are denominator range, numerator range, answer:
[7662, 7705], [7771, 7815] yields 1.07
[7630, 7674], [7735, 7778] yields 1.05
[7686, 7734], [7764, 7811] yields 1.05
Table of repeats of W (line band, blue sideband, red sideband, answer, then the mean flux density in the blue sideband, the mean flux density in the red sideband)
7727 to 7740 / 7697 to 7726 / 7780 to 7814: -0.3 Angstrom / 7.4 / 7.7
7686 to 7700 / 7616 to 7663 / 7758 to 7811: 0.6 Angstrom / 7.82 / 7.75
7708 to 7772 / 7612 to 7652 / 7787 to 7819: 1.3 Angstrom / 7.92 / 7.8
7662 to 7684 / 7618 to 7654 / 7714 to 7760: 1.3 Angstrom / 7.93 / 7.68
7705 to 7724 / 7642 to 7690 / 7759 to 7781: 0.3 Angstrom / 7.56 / 7.84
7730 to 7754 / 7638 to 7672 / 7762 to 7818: -0.2 Angstrom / 7.51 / 7.79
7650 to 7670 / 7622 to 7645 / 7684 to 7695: 1.6 Angstrom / 8.01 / 7.82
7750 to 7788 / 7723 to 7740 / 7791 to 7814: -0.9 Angstrom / 7.61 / 7.7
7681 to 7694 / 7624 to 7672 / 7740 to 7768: -0.3 Angstrom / 7.67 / 7.74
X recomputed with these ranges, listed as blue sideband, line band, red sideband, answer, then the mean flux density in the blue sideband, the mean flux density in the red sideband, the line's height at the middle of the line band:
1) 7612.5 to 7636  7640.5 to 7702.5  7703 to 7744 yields 0.04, 7.99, 7.61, 7.81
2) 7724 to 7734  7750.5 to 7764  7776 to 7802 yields -0.05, 7.53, 7.65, 7.58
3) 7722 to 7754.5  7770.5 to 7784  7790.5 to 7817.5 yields -0.02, 7.67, 7.77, 7.73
